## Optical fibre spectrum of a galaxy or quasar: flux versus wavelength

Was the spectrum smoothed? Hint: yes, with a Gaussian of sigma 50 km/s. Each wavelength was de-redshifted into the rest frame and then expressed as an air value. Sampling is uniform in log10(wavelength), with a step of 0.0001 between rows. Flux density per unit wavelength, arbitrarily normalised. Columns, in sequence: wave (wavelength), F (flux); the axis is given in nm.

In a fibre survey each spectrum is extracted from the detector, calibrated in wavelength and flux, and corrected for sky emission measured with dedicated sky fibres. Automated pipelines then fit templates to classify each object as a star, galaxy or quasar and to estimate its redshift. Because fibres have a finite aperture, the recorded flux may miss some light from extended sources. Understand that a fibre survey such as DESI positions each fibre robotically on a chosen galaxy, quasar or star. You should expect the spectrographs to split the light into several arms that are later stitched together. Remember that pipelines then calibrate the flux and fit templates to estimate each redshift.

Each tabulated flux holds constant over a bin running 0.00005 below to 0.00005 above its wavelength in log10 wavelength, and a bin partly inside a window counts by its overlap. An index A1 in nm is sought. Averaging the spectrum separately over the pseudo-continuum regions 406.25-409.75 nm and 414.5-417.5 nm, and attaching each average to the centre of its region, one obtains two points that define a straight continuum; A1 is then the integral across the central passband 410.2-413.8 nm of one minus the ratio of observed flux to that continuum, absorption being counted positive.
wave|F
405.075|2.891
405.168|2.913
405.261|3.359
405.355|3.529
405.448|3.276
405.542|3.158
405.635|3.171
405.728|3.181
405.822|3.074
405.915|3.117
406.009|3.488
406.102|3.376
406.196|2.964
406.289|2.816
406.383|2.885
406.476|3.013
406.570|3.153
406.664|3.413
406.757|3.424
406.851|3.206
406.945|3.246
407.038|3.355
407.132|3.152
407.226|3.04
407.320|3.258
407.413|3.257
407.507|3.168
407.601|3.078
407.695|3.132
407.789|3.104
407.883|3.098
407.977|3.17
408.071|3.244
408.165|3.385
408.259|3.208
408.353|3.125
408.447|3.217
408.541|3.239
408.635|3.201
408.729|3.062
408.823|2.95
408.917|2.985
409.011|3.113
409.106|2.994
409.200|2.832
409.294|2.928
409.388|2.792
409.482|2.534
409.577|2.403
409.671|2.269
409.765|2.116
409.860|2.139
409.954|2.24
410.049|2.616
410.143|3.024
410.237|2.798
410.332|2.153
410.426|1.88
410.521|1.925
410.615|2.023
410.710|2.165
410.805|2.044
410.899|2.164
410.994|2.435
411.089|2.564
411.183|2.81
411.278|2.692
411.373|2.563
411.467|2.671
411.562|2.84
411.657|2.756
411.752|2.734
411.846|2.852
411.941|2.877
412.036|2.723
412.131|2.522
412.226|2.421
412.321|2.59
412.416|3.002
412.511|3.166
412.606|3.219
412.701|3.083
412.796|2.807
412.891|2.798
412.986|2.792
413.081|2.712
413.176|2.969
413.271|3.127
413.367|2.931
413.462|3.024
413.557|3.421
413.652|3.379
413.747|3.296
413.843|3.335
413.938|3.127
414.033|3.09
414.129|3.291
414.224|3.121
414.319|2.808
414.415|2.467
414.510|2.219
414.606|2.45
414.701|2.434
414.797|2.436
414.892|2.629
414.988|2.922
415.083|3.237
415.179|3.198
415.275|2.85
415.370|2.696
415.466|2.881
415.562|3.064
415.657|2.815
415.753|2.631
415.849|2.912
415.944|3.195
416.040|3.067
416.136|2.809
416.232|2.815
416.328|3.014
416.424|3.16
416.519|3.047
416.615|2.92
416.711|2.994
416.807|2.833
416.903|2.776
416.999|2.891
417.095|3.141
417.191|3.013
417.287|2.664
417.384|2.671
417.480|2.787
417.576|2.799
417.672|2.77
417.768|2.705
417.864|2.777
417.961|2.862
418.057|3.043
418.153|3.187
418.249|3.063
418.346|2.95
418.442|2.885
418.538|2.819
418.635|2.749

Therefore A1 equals 0.30 nm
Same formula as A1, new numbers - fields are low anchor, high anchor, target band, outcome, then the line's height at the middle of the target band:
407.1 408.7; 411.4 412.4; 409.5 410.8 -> 0.28 nm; 2.91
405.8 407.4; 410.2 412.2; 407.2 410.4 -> -0.05 nm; 2.85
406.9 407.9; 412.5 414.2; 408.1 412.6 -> 0.65 nm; 3.13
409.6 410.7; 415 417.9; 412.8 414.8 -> -0.21 nm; 2.65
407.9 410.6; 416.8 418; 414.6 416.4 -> -0.03 nm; 2.81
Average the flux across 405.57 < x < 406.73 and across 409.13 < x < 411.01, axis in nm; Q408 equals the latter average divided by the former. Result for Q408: 0.76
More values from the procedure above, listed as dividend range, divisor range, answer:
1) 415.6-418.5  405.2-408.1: 0.91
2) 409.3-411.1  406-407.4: 0.74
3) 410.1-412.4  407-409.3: 0.80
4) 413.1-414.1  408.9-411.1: 1.29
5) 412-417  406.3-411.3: 1.03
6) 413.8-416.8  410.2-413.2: 1.11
